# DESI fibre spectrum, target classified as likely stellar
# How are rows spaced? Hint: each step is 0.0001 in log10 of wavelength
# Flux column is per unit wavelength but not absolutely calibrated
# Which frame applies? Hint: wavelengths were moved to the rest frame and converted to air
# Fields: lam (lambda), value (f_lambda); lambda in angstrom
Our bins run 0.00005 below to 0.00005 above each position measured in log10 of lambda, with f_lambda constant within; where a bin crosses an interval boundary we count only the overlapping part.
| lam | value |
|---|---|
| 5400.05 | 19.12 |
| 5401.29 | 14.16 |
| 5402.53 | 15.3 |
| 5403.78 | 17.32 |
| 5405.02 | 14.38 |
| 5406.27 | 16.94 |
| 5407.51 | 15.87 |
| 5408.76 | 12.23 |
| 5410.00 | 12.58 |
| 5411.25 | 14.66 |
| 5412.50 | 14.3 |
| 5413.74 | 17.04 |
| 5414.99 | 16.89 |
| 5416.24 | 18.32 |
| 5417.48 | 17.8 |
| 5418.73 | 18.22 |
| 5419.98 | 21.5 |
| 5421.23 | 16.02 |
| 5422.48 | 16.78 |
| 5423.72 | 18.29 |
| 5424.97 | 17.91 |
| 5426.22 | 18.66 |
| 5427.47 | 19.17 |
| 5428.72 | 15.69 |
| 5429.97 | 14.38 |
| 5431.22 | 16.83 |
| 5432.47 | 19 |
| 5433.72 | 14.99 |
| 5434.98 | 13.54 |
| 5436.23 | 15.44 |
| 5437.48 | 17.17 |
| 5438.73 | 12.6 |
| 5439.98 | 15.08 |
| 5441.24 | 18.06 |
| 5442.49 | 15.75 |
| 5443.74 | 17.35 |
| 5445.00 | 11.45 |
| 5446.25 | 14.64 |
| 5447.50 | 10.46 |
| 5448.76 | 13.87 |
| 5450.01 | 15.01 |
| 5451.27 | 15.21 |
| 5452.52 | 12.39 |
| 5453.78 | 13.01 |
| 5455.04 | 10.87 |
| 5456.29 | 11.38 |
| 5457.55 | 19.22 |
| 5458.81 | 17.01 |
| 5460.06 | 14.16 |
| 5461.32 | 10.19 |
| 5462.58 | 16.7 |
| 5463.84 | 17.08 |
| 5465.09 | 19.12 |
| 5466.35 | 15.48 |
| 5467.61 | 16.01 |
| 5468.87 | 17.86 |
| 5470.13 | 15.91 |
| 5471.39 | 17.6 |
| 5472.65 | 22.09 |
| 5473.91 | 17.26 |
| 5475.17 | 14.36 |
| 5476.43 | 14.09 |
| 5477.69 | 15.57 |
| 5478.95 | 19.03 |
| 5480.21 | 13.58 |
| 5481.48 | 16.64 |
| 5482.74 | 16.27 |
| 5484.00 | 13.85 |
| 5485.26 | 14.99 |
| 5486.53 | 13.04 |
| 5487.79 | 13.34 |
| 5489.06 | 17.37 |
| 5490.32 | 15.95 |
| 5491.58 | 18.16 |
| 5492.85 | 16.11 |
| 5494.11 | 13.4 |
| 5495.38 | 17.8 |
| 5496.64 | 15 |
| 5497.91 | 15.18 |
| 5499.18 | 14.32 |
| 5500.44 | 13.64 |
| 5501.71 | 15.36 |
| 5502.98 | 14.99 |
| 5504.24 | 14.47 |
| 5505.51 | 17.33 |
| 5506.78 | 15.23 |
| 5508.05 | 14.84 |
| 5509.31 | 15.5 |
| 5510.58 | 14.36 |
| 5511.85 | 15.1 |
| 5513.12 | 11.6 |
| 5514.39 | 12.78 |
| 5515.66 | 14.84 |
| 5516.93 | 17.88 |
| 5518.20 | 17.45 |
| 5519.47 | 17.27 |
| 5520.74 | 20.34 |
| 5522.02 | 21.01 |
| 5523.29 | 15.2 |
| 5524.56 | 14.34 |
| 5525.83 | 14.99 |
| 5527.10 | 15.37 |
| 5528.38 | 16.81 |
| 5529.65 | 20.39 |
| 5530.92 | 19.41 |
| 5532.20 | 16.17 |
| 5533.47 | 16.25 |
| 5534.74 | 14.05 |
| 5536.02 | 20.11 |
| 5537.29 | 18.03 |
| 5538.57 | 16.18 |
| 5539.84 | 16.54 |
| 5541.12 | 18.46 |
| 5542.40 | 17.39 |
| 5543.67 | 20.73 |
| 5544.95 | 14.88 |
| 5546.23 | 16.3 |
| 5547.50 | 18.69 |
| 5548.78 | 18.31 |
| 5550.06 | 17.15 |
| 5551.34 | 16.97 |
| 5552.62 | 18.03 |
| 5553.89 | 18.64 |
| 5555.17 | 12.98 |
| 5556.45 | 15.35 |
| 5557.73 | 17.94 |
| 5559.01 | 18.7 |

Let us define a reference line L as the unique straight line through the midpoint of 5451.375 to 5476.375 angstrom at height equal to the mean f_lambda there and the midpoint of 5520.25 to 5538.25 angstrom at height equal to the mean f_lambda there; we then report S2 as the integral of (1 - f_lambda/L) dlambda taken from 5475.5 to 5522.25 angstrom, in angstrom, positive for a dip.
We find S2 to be 2.7 angstrom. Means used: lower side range 15.6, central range 15.6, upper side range 17.3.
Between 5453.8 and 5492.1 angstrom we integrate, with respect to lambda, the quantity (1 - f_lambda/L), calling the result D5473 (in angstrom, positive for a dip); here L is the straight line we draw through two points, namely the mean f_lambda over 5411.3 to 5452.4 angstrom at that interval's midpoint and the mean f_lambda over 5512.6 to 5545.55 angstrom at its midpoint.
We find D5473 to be 1.6 angstrom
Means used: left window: 16.1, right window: 16.9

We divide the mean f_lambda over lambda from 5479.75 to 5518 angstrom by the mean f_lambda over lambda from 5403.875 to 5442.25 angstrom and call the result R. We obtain 0.93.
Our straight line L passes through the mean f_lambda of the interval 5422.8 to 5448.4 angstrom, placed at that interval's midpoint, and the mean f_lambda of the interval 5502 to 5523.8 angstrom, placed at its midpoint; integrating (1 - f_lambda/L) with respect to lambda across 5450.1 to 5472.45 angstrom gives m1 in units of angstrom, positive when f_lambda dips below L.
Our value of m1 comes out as 0.7 angstrom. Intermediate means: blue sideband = 15.8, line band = 15.4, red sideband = 15.9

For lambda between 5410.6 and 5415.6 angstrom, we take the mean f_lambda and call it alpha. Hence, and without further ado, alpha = 15.7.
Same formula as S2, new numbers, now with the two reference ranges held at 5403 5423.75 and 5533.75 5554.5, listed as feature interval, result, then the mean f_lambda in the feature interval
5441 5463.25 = 3.3 angstrom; 14.2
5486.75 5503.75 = 1.7 angstrom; 15.4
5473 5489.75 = 1.5 angstrom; 15.5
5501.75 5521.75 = 1.8 angstrom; 15.7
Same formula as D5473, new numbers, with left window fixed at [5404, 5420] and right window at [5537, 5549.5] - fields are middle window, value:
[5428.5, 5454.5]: 2.4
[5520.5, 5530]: 0.1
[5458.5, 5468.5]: 0.5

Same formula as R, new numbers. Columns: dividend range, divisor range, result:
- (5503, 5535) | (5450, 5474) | 1.03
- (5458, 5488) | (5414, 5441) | 0.94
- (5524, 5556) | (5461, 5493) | 1.06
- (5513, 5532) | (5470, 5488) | 1.05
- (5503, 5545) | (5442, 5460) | 1.17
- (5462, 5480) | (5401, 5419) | 1.08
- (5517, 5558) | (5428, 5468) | 1.15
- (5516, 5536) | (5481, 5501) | 1.12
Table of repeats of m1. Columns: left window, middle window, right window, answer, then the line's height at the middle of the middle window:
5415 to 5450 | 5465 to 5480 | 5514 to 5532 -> -0.2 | 16.6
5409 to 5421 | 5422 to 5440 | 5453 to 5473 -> -0.1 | 16.3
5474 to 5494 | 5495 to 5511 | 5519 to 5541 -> 1.0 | 16.2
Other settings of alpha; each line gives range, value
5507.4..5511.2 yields 14.9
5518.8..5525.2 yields 17.6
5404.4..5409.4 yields 14.9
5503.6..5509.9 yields 15.5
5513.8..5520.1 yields 16.1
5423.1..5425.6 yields 18.1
